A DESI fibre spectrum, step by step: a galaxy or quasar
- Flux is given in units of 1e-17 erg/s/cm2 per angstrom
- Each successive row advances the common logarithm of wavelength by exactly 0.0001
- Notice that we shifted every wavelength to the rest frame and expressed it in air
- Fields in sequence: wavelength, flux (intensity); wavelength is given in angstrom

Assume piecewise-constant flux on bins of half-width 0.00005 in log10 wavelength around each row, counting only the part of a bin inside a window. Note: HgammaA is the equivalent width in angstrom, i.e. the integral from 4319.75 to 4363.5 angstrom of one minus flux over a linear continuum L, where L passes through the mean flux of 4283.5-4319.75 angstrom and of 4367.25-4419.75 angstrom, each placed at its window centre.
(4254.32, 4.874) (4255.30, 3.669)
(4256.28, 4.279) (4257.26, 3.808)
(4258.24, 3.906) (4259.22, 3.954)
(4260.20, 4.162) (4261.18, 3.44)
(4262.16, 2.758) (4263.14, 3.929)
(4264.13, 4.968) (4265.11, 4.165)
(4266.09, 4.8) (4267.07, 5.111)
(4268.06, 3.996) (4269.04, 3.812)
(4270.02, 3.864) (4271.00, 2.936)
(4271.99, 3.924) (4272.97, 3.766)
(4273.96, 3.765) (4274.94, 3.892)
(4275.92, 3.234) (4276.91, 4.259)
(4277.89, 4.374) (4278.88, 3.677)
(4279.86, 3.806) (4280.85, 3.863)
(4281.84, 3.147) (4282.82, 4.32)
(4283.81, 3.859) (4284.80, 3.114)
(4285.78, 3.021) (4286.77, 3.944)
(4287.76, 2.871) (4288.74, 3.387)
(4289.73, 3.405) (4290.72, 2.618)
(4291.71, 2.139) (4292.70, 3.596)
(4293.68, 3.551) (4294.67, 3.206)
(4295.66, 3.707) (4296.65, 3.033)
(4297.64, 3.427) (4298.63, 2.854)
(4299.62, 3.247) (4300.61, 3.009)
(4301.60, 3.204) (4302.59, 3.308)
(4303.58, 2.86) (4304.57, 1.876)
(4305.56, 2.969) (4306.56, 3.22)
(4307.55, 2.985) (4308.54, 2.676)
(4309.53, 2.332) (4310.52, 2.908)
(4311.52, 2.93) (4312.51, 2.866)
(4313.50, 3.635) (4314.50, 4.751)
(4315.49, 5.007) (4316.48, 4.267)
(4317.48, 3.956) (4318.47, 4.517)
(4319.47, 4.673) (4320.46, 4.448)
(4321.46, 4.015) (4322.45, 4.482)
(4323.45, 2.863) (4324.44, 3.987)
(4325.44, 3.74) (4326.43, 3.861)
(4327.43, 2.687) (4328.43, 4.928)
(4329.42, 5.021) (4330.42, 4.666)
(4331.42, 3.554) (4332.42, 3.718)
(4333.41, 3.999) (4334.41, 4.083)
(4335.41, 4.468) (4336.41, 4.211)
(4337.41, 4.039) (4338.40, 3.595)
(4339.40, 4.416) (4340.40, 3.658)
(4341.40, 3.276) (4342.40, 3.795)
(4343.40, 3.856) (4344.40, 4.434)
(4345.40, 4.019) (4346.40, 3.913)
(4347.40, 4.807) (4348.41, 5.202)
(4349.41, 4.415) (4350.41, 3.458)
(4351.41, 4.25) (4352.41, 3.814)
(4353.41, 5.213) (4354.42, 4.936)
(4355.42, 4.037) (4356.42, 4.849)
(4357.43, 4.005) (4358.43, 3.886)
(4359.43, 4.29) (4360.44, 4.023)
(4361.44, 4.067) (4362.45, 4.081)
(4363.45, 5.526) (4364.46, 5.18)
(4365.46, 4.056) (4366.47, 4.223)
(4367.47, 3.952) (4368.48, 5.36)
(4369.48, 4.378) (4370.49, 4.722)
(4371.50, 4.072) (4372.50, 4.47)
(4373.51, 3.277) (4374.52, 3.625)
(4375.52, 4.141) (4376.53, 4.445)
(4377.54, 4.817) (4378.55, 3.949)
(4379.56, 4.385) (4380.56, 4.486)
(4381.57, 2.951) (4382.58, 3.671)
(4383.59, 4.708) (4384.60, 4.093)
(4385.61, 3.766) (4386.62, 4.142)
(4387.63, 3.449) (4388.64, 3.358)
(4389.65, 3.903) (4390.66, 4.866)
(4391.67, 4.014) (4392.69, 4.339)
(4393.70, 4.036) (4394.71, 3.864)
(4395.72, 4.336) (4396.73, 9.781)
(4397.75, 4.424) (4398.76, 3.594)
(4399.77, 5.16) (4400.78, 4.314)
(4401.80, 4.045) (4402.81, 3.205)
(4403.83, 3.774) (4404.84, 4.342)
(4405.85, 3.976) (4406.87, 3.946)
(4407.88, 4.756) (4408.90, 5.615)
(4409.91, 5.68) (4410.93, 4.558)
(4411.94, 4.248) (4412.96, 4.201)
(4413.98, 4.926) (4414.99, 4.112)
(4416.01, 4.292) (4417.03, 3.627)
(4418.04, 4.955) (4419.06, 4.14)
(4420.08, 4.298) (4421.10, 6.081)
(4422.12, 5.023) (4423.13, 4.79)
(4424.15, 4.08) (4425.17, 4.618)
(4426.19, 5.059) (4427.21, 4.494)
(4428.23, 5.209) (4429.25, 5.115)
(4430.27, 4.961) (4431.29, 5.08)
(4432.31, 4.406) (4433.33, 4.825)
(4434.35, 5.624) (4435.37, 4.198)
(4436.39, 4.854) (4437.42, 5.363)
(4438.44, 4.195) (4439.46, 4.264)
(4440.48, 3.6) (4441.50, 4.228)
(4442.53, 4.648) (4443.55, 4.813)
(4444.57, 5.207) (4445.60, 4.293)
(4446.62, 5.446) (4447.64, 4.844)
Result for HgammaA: -4.46 angstrom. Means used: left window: 3.31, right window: 4.33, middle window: 4.14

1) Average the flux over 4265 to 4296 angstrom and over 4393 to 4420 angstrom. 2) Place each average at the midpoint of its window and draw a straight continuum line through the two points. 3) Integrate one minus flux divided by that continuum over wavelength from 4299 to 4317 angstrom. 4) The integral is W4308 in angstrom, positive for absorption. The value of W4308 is 2.92 angstrom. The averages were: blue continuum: 3.65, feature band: 3.22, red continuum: 4.53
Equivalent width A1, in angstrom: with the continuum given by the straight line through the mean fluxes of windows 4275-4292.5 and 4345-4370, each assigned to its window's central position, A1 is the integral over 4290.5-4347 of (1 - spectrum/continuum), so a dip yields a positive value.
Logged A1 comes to 4.1 angstrom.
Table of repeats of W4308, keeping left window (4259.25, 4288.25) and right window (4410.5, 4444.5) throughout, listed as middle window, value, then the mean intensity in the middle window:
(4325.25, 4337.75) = 0.1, 4.08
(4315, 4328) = 0.1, 4.04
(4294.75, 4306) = 2.6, 3.05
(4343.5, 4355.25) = -0.4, 4.38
